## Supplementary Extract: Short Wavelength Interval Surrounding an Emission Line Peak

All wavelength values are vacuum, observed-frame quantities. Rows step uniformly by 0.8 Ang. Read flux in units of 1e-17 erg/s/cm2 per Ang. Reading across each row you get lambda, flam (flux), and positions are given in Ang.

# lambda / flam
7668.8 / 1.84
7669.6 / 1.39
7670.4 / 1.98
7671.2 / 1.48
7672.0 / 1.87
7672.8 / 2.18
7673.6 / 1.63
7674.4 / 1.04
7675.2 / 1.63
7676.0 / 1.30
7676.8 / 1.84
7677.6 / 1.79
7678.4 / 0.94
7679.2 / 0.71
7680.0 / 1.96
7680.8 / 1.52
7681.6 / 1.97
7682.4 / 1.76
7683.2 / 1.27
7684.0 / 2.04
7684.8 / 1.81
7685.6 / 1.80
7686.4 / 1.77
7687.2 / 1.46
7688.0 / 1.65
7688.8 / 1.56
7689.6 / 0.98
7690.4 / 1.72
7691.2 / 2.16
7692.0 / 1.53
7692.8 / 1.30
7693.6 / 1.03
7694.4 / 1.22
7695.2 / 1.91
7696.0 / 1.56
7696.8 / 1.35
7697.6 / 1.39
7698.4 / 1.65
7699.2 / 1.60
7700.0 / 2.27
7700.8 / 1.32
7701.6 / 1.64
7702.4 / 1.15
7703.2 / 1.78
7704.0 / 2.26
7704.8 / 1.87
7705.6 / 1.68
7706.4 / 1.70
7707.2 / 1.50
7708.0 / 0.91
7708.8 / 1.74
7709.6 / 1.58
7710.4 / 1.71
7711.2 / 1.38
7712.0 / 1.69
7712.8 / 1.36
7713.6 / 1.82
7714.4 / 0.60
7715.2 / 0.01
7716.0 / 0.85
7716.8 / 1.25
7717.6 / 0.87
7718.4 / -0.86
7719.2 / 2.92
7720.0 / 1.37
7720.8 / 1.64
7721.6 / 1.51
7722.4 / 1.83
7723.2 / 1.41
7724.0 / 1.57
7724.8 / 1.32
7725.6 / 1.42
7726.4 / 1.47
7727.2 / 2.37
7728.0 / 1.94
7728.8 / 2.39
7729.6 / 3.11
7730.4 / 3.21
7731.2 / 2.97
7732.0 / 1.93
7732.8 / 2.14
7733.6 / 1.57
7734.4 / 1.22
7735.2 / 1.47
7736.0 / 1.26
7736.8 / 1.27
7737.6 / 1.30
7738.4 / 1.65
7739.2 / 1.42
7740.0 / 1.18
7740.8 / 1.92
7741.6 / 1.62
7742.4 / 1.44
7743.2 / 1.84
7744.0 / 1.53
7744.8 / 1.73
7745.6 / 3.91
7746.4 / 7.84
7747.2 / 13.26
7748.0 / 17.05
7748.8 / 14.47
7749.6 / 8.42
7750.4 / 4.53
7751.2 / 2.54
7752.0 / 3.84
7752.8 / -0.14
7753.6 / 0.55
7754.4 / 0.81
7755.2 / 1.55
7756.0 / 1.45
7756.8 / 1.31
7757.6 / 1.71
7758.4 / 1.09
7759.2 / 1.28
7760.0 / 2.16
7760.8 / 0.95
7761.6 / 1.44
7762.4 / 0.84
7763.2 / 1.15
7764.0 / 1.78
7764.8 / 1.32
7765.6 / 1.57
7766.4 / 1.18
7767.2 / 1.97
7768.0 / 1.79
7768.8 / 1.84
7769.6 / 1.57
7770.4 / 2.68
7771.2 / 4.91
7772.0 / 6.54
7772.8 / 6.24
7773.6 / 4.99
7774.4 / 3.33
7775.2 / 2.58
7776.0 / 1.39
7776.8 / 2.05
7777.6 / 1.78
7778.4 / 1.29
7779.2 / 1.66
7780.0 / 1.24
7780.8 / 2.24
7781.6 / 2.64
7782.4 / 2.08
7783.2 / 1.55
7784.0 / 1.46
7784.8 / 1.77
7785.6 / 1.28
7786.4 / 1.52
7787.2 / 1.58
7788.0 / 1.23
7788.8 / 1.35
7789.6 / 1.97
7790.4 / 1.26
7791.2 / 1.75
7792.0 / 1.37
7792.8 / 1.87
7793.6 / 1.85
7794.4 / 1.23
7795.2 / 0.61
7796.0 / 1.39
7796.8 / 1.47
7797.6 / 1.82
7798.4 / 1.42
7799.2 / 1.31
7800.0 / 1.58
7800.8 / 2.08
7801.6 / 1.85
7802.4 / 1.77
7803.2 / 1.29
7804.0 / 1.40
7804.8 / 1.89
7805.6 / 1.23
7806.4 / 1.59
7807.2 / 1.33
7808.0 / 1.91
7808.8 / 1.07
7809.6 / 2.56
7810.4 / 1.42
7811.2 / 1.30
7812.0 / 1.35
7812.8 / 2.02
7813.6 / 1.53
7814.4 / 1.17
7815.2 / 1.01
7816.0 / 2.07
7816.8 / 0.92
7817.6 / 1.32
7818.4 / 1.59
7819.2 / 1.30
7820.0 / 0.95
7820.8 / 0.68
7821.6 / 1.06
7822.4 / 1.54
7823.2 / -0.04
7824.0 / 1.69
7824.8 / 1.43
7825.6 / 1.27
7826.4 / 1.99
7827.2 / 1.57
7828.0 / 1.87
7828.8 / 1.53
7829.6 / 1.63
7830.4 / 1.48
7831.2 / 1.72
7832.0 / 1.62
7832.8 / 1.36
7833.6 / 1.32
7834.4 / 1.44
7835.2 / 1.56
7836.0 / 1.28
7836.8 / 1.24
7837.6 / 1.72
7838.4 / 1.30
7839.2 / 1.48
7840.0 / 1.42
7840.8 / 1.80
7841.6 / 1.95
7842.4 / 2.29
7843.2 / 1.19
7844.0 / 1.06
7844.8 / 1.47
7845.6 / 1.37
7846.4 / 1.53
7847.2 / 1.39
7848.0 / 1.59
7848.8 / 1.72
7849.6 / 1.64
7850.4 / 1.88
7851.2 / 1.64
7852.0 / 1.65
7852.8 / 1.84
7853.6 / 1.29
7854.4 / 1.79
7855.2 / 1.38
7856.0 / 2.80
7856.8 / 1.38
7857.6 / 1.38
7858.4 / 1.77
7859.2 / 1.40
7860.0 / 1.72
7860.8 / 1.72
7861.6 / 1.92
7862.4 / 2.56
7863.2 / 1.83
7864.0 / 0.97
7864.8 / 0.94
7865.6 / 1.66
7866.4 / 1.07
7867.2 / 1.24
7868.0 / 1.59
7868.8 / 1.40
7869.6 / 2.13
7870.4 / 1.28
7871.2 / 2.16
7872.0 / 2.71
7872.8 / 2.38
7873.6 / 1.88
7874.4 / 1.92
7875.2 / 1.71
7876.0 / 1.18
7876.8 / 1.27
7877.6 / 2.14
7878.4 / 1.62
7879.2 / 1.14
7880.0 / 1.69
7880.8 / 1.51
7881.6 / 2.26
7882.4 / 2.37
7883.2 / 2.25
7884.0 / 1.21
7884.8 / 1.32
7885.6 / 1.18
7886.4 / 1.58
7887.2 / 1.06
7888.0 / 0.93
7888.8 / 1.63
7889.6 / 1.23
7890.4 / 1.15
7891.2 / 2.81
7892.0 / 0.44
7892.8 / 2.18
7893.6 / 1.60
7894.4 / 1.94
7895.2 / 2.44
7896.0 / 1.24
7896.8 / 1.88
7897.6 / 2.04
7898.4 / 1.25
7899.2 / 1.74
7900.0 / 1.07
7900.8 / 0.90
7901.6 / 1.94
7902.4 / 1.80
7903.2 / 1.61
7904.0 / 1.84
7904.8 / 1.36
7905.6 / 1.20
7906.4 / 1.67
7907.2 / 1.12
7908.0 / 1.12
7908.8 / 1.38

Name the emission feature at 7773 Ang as [N II] 6583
